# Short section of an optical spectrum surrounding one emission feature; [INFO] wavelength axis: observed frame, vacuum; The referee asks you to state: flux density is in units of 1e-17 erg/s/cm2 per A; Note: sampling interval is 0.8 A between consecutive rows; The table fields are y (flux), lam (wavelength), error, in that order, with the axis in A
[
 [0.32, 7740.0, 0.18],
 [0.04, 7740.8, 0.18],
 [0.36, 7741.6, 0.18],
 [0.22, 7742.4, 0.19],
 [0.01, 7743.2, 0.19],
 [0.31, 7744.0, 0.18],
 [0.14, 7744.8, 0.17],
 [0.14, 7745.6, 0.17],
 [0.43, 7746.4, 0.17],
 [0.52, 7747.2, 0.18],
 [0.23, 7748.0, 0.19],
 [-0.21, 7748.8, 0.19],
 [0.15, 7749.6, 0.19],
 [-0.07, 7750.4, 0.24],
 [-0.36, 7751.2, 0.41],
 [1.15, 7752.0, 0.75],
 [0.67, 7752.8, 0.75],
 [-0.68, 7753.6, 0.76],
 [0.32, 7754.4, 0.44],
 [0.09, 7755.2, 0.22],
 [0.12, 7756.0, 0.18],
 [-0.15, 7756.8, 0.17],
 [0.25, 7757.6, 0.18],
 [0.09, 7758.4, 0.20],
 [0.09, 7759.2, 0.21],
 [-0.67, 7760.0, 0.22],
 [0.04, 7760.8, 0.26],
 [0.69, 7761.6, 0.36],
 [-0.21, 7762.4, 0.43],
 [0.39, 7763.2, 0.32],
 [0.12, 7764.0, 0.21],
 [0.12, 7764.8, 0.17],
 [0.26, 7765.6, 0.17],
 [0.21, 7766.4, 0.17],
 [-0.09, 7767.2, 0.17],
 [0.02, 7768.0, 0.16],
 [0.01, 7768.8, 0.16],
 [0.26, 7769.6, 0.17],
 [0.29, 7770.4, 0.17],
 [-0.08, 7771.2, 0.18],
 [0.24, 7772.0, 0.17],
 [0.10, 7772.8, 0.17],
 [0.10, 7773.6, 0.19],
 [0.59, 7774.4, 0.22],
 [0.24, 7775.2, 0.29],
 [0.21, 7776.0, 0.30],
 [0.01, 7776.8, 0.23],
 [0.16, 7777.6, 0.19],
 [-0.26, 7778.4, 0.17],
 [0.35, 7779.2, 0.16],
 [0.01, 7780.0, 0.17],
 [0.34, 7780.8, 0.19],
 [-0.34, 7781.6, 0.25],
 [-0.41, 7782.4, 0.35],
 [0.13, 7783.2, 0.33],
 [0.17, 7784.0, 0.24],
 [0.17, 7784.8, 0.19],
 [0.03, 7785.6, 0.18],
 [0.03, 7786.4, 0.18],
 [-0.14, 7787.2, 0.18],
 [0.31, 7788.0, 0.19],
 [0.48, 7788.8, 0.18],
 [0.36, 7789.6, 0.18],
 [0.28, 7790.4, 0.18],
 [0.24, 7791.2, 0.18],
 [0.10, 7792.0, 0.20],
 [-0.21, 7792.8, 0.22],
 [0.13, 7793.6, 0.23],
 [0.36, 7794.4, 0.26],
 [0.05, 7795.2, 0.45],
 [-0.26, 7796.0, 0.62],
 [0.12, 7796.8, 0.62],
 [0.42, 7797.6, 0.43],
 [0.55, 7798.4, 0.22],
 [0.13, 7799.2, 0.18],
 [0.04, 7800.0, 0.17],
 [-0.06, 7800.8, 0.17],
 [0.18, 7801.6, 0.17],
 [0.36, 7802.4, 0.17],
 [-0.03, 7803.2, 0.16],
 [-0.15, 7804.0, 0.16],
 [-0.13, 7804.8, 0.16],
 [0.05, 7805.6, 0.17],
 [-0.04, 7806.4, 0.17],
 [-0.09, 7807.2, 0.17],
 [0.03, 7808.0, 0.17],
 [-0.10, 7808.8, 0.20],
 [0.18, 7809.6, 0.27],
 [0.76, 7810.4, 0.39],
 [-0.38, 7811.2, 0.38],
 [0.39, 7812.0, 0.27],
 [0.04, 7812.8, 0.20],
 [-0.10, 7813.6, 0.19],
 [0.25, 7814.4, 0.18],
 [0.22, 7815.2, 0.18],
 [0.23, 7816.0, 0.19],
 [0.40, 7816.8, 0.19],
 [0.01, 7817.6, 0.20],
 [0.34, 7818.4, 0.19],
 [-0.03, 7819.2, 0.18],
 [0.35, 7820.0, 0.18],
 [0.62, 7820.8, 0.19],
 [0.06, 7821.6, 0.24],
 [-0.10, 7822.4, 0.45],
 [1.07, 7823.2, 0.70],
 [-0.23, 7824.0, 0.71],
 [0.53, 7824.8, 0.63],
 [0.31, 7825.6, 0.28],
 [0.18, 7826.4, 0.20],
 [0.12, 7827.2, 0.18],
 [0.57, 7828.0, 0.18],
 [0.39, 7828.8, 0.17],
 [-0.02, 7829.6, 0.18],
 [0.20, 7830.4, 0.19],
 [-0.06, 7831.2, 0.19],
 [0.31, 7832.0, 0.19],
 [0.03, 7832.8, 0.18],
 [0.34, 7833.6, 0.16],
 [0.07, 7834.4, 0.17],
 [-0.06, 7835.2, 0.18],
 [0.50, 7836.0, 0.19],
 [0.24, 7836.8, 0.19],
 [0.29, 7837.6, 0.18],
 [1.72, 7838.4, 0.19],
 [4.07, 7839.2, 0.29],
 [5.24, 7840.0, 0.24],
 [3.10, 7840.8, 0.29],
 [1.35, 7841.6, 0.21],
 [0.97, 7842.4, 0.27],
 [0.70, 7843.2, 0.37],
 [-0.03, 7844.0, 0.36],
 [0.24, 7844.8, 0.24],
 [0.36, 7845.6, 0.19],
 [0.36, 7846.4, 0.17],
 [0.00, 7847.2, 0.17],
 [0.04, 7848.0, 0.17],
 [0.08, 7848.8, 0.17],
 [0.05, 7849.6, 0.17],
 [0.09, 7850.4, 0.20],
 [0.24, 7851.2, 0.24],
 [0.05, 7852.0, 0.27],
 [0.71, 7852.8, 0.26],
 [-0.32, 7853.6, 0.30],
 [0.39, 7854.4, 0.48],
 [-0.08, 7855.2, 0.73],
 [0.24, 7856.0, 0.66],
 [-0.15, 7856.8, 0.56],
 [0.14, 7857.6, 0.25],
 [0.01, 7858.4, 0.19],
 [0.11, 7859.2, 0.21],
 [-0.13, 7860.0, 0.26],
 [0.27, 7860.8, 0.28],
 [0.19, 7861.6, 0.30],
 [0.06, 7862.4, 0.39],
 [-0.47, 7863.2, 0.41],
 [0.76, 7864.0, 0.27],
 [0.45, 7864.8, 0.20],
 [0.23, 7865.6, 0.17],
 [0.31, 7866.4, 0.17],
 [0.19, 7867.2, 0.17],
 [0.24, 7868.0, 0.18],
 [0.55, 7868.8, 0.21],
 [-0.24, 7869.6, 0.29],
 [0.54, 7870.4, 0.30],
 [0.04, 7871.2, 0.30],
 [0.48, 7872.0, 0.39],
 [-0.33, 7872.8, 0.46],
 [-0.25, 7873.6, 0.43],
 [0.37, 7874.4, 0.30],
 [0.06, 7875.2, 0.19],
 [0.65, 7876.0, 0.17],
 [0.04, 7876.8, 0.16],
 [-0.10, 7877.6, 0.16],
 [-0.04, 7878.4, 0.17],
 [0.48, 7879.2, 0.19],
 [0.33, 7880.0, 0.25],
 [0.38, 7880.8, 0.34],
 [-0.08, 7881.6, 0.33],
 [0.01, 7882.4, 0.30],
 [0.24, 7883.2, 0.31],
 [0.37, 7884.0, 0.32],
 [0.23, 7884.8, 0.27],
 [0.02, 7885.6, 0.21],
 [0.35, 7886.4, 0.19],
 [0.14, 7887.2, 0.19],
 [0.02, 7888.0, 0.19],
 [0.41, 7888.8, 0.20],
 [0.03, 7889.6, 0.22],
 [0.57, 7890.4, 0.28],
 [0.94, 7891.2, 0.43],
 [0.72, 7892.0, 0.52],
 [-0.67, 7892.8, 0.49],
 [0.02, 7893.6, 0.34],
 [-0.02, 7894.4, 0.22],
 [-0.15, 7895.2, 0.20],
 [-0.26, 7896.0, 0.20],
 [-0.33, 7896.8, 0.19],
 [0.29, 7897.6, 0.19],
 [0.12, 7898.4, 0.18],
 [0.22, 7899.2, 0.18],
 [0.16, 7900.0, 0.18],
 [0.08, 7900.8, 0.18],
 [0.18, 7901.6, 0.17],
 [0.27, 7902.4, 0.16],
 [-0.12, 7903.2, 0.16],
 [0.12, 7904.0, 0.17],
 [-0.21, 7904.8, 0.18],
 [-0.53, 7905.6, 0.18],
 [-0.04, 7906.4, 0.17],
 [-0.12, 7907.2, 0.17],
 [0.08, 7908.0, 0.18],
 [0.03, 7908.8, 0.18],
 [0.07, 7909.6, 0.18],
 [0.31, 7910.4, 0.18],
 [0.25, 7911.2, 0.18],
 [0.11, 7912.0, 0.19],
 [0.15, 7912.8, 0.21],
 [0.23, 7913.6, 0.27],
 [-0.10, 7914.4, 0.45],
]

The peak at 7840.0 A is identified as H-alpha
